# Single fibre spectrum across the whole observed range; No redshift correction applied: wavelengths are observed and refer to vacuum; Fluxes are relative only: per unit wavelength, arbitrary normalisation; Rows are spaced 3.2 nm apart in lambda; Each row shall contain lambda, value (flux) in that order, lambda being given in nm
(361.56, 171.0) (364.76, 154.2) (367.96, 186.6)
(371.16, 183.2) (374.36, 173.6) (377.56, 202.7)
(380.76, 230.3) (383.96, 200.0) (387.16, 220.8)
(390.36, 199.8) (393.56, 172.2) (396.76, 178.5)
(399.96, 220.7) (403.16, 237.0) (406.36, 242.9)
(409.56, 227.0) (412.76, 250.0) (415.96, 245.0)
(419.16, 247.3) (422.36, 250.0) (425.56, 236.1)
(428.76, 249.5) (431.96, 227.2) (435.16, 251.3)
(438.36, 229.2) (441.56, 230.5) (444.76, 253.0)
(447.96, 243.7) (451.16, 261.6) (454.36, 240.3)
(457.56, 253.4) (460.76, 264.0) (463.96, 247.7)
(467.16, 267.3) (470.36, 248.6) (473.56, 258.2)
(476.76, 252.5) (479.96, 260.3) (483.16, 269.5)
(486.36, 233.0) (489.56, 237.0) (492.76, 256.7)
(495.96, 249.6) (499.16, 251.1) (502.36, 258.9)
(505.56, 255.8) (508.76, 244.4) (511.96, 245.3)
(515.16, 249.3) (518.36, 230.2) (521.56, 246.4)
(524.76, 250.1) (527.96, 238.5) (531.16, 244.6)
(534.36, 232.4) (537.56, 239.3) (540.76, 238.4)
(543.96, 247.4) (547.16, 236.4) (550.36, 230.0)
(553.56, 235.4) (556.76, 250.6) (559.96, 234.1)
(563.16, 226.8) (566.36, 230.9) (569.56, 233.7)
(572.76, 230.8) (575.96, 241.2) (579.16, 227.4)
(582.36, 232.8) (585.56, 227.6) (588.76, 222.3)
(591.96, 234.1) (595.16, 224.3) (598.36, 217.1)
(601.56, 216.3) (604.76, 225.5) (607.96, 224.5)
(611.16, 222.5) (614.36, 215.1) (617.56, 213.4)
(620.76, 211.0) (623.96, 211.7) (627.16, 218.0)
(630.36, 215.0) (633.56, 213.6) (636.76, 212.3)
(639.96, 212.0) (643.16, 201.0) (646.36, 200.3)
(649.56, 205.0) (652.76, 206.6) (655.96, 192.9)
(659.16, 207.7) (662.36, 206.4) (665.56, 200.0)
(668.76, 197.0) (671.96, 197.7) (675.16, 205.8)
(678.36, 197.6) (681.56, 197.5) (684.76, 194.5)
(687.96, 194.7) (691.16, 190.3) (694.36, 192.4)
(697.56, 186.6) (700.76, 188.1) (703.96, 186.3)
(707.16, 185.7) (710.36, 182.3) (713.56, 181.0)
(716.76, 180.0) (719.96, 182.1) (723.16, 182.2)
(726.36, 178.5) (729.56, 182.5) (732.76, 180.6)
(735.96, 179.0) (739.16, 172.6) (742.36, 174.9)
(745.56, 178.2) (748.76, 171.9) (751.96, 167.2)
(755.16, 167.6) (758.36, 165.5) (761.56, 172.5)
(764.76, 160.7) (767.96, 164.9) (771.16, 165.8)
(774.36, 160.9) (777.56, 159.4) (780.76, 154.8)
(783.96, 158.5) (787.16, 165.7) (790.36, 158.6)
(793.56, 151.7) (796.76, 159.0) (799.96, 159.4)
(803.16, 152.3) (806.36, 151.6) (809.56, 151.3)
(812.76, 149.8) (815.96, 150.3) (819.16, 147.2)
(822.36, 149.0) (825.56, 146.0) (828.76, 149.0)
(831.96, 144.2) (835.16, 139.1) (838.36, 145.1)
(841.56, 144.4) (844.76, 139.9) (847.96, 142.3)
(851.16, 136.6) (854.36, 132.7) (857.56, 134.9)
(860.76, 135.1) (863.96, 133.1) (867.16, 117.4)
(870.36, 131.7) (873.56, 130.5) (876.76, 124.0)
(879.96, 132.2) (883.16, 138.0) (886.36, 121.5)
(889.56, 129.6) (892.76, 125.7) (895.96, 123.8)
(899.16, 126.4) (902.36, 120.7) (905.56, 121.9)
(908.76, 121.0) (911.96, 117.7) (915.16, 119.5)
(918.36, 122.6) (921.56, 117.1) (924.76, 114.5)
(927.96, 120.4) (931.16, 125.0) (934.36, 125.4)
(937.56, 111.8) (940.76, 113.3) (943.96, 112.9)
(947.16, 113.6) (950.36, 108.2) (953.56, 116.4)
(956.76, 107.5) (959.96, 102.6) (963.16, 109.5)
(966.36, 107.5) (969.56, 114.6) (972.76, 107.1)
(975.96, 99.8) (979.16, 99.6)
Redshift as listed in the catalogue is 0.001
